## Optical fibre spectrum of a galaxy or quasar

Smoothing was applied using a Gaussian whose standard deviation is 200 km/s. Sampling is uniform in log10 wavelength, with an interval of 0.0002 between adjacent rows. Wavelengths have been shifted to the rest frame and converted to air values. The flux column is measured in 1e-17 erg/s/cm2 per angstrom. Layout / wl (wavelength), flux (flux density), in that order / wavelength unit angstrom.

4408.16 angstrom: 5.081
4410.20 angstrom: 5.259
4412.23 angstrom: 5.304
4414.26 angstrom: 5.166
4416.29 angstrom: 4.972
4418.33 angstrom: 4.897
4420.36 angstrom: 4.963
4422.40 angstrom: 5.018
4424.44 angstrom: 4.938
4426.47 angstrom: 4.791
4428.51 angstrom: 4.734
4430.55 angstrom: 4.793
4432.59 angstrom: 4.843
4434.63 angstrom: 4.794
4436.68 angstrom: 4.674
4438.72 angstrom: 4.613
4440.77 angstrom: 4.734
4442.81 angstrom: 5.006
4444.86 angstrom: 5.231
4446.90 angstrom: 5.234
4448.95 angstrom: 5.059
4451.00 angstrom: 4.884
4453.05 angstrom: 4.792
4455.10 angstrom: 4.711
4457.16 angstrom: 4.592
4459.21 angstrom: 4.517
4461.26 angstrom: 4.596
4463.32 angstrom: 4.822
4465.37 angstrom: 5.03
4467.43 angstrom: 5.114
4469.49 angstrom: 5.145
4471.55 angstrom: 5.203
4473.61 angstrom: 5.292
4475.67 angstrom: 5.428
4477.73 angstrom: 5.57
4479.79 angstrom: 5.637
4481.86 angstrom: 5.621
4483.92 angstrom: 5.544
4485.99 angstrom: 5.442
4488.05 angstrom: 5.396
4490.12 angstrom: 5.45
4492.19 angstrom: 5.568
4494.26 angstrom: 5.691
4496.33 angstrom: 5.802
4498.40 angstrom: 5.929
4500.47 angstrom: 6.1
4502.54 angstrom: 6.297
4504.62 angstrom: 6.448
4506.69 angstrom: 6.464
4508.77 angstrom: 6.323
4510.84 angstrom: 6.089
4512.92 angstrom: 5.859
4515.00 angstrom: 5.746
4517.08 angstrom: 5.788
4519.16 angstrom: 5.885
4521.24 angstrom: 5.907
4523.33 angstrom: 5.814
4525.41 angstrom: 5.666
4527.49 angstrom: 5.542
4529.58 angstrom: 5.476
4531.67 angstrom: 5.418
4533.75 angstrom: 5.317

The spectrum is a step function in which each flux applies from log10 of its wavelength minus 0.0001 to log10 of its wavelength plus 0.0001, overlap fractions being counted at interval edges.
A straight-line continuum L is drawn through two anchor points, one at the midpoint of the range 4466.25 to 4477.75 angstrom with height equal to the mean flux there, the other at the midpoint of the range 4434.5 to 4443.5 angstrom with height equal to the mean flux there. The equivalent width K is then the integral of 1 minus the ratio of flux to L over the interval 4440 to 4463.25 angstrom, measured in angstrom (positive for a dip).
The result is 0.4 angstrom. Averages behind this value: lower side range 4.75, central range 4.85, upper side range 5.26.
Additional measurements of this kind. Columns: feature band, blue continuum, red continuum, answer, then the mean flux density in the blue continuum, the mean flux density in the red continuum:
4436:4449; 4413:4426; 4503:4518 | 0.8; 4.99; 6.11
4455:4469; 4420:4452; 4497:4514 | 1.5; 4.89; 6.18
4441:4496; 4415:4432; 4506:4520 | 2.8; 4.89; 6.01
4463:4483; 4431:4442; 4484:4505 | 0.3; 4.74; 5.78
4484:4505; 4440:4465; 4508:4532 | -1.3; 4.86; 5.8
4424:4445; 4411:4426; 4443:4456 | 0.8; 5.03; 4.99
